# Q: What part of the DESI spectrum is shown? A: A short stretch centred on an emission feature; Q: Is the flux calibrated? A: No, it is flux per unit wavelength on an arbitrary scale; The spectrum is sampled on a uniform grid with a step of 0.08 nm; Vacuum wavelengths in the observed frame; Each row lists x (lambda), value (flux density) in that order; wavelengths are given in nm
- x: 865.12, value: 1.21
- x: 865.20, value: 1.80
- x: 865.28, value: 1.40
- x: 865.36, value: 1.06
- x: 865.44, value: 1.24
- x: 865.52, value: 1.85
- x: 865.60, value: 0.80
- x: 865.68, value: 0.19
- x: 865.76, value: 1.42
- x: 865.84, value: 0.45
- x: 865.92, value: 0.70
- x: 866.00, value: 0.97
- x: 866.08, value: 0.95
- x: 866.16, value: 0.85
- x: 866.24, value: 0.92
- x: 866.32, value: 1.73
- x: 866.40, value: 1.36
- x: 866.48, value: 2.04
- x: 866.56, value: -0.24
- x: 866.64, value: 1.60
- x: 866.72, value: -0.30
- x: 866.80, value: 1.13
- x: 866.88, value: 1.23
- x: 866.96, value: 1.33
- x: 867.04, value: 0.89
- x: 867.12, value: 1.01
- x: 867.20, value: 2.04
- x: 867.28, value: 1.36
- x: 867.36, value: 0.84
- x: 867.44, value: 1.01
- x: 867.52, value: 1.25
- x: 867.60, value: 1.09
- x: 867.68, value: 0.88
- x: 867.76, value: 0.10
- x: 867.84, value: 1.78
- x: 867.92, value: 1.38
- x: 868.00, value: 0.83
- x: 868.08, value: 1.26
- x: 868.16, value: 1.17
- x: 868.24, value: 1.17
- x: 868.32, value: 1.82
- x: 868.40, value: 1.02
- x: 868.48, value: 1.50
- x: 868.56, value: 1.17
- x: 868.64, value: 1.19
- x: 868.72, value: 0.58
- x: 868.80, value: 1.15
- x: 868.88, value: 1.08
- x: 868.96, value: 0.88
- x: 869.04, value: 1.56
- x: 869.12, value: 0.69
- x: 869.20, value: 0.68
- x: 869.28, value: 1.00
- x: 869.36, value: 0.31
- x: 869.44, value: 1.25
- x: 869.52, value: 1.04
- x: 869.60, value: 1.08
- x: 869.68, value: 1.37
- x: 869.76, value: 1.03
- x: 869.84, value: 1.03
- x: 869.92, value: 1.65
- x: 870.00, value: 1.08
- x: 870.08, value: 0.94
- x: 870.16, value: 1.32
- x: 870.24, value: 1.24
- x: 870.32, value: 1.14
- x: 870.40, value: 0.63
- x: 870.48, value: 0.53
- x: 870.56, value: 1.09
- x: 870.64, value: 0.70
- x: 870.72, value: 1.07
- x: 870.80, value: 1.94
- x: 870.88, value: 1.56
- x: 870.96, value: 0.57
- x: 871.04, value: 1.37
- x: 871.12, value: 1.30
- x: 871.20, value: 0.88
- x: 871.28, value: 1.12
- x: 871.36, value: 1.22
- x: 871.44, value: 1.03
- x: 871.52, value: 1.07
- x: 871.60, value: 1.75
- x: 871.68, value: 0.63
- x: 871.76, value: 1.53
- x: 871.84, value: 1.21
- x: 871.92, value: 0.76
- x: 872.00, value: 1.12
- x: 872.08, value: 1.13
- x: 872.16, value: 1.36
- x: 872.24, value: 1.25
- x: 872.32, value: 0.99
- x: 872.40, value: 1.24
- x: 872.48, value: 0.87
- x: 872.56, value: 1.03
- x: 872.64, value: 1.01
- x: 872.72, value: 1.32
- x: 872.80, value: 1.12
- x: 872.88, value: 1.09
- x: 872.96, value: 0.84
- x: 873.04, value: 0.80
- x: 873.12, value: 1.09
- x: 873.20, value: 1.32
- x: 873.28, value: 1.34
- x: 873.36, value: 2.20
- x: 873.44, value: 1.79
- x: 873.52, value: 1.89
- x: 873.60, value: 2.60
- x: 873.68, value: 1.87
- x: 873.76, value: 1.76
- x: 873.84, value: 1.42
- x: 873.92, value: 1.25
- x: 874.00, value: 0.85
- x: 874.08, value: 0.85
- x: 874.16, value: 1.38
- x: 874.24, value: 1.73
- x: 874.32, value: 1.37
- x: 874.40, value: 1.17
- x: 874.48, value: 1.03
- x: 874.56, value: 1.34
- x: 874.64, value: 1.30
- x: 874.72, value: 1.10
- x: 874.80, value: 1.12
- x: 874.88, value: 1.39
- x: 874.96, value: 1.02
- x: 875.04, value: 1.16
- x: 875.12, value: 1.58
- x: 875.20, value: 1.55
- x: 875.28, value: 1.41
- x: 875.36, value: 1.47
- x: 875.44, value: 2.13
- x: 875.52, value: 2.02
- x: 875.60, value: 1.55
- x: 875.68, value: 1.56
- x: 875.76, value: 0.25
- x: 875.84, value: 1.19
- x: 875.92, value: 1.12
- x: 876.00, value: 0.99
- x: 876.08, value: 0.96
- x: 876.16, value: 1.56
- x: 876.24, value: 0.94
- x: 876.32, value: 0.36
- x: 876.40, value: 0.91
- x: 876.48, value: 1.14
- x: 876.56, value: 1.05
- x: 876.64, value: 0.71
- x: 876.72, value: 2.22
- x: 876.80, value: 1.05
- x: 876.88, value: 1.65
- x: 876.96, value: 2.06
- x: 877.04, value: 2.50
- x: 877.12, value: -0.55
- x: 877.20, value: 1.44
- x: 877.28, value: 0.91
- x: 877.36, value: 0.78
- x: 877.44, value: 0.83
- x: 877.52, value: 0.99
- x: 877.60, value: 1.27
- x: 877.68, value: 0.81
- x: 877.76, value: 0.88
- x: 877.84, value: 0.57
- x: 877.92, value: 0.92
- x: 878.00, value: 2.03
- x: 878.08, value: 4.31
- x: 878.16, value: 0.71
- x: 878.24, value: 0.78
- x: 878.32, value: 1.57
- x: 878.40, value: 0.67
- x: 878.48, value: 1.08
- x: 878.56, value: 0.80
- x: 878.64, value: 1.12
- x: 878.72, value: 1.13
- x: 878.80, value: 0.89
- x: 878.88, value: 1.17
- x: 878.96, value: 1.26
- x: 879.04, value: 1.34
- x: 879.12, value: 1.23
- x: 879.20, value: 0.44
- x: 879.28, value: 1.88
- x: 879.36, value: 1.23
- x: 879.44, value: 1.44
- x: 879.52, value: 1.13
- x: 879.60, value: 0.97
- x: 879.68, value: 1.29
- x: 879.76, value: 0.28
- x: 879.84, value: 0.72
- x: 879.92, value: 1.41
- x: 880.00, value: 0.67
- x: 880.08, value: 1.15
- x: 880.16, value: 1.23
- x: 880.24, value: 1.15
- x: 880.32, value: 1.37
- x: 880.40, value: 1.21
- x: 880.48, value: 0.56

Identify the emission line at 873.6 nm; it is [S II]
